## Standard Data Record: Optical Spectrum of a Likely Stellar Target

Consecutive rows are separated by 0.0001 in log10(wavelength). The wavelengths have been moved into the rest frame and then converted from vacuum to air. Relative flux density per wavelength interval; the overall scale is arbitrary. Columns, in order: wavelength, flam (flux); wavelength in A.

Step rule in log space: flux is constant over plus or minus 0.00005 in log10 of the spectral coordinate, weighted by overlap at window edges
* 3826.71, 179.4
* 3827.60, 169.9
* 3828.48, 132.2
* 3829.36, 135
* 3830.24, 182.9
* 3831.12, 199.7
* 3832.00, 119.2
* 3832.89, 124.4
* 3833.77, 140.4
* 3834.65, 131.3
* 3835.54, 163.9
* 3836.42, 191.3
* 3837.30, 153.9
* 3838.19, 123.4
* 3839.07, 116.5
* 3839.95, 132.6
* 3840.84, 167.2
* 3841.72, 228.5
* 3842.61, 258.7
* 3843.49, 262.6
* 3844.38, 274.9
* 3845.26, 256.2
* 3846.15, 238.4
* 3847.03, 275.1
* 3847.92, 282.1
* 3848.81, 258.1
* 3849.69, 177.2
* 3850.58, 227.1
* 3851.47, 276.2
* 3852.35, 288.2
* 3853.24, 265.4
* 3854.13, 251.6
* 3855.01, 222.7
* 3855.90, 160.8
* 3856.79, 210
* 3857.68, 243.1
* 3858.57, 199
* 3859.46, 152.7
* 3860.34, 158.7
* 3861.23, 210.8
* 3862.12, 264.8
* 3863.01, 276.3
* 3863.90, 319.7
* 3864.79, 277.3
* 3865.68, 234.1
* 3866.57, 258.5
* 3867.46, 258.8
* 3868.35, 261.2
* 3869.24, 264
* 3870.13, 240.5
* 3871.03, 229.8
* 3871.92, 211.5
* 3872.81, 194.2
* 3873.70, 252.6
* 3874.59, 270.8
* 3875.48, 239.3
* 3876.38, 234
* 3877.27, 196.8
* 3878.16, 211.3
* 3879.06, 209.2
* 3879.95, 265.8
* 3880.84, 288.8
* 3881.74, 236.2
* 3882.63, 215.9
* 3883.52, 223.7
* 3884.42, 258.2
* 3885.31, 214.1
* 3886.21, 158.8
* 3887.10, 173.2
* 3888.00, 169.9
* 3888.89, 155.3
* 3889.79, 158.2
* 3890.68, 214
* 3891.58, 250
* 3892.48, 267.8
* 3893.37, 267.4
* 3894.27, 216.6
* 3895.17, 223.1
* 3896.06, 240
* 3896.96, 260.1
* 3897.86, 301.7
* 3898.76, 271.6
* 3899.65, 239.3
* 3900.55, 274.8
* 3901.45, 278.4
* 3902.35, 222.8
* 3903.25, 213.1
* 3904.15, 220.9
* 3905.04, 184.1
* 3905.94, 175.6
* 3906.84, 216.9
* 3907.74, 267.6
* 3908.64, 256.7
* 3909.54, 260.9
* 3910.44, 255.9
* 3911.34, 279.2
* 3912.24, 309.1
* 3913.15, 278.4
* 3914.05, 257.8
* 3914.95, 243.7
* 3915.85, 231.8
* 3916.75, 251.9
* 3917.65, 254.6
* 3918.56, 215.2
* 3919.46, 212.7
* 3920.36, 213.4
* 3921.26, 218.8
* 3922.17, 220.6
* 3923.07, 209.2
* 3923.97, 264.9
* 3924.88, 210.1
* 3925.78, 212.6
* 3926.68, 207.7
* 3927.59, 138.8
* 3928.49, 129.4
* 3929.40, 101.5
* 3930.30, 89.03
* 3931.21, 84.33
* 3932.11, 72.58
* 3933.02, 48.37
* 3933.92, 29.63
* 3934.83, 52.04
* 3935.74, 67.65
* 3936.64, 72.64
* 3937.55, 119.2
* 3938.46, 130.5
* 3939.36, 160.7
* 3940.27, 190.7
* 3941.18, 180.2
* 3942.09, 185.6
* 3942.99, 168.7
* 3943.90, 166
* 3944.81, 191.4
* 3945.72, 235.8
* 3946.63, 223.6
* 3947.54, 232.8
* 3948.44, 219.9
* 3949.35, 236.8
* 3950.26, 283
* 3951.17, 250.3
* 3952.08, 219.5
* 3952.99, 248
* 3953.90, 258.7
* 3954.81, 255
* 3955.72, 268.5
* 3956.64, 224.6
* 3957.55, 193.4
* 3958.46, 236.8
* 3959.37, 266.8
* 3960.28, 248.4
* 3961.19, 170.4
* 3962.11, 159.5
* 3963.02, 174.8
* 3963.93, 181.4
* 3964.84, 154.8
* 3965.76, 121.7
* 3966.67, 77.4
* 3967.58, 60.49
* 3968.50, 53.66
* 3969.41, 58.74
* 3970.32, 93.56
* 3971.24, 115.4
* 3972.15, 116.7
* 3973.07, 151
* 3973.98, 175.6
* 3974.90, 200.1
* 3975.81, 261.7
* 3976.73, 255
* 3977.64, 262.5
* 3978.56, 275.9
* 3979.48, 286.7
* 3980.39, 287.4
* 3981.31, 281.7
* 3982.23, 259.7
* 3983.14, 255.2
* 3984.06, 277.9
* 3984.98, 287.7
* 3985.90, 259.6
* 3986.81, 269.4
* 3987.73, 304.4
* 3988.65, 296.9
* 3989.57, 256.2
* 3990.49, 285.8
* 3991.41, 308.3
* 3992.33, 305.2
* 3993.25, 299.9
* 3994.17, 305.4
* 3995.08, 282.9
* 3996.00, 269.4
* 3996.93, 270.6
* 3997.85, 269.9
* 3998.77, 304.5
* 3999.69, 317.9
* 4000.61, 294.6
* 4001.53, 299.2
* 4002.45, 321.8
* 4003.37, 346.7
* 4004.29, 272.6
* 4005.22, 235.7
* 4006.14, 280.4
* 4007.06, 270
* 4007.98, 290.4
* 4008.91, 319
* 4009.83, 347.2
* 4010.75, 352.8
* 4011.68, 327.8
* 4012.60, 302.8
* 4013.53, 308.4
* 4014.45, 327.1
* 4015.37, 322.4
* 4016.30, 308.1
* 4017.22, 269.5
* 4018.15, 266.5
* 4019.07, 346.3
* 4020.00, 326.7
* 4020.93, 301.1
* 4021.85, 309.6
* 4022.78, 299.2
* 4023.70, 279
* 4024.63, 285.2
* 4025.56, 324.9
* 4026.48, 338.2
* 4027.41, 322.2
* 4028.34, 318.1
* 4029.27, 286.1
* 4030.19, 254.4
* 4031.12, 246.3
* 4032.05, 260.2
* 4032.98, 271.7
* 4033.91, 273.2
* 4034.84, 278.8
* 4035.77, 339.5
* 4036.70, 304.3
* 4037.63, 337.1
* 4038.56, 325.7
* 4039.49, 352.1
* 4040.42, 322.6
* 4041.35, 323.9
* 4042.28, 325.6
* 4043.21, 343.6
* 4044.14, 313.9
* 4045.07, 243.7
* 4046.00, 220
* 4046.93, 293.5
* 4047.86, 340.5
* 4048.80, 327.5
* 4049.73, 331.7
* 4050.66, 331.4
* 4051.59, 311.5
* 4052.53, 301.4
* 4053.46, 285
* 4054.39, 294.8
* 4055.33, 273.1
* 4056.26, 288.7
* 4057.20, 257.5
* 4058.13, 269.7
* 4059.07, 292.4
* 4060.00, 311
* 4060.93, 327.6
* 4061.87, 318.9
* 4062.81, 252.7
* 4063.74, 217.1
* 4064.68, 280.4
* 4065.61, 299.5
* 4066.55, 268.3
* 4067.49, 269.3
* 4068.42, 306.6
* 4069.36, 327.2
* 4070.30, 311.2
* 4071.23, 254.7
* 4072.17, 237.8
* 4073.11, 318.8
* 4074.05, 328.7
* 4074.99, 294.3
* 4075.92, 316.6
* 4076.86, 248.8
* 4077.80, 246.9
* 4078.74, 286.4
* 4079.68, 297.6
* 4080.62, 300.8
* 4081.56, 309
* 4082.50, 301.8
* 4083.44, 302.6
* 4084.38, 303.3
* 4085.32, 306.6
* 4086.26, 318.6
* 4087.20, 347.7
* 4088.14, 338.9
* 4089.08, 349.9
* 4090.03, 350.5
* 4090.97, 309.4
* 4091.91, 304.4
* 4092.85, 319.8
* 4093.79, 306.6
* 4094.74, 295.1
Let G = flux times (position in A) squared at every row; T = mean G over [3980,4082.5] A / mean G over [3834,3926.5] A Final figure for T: 1.4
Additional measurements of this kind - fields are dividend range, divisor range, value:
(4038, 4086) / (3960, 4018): 1.23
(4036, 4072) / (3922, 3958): 1.79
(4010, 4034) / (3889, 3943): 1.59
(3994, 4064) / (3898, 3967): 1.58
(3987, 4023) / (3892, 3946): 1.57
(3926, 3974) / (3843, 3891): 0.73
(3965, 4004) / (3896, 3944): 1.27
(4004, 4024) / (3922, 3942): 2.33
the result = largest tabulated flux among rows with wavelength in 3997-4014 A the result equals 352.8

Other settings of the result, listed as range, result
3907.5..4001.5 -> 317.9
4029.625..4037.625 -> 339.5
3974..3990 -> 304.4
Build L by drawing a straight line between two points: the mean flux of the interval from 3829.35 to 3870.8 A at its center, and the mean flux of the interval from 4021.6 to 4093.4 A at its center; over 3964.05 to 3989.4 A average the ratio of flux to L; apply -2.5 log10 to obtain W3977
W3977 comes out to 0.30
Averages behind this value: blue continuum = 216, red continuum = 300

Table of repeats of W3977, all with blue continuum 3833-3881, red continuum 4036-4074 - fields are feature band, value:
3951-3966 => 0.22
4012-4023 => -0.09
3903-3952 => 0.28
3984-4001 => -0.05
